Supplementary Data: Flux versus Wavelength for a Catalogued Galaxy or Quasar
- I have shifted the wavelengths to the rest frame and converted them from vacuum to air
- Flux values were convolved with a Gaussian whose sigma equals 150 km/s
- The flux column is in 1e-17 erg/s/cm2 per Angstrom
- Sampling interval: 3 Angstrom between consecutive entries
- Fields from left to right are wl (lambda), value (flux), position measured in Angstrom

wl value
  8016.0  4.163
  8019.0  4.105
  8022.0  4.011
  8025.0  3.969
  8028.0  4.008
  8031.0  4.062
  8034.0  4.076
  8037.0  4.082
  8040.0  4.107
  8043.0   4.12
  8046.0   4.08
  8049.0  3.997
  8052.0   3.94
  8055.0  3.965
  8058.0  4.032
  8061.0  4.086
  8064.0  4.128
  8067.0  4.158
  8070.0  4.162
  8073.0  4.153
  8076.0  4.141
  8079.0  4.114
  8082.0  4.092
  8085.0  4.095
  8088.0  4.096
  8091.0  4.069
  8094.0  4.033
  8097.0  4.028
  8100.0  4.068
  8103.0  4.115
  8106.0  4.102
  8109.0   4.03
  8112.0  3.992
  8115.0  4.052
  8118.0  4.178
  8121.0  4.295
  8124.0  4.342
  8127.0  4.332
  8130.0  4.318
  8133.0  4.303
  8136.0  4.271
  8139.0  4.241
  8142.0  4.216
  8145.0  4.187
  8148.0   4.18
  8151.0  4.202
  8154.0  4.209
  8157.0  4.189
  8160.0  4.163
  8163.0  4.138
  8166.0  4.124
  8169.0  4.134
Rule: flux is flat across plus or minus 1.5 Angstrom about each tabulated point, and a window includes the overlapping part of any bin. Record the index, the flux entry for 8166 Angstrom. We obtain 4.124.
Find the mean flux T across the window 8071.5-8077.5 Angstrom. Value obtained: 4.15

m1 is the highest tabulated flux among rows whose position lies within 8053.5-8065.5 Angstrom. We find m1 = 4.128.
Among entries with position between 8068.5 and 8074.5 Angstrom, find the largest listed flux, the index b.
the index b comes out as 4.162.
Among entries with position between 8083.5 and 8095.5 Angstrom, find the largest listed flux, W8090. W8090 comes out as 4.096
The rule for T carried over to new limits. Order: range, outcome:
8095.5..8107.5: 4.08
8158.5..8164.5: 4.15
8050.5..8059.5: 3.98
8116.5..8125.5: 4.27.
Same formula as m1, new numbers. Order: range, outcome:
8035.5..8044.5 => 4.12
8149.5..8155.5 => 4.209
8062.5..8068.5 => 4.158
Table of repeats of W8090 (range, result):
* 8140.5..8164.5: 4.216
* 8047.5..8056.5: 3.997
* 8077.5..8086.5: 4.114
